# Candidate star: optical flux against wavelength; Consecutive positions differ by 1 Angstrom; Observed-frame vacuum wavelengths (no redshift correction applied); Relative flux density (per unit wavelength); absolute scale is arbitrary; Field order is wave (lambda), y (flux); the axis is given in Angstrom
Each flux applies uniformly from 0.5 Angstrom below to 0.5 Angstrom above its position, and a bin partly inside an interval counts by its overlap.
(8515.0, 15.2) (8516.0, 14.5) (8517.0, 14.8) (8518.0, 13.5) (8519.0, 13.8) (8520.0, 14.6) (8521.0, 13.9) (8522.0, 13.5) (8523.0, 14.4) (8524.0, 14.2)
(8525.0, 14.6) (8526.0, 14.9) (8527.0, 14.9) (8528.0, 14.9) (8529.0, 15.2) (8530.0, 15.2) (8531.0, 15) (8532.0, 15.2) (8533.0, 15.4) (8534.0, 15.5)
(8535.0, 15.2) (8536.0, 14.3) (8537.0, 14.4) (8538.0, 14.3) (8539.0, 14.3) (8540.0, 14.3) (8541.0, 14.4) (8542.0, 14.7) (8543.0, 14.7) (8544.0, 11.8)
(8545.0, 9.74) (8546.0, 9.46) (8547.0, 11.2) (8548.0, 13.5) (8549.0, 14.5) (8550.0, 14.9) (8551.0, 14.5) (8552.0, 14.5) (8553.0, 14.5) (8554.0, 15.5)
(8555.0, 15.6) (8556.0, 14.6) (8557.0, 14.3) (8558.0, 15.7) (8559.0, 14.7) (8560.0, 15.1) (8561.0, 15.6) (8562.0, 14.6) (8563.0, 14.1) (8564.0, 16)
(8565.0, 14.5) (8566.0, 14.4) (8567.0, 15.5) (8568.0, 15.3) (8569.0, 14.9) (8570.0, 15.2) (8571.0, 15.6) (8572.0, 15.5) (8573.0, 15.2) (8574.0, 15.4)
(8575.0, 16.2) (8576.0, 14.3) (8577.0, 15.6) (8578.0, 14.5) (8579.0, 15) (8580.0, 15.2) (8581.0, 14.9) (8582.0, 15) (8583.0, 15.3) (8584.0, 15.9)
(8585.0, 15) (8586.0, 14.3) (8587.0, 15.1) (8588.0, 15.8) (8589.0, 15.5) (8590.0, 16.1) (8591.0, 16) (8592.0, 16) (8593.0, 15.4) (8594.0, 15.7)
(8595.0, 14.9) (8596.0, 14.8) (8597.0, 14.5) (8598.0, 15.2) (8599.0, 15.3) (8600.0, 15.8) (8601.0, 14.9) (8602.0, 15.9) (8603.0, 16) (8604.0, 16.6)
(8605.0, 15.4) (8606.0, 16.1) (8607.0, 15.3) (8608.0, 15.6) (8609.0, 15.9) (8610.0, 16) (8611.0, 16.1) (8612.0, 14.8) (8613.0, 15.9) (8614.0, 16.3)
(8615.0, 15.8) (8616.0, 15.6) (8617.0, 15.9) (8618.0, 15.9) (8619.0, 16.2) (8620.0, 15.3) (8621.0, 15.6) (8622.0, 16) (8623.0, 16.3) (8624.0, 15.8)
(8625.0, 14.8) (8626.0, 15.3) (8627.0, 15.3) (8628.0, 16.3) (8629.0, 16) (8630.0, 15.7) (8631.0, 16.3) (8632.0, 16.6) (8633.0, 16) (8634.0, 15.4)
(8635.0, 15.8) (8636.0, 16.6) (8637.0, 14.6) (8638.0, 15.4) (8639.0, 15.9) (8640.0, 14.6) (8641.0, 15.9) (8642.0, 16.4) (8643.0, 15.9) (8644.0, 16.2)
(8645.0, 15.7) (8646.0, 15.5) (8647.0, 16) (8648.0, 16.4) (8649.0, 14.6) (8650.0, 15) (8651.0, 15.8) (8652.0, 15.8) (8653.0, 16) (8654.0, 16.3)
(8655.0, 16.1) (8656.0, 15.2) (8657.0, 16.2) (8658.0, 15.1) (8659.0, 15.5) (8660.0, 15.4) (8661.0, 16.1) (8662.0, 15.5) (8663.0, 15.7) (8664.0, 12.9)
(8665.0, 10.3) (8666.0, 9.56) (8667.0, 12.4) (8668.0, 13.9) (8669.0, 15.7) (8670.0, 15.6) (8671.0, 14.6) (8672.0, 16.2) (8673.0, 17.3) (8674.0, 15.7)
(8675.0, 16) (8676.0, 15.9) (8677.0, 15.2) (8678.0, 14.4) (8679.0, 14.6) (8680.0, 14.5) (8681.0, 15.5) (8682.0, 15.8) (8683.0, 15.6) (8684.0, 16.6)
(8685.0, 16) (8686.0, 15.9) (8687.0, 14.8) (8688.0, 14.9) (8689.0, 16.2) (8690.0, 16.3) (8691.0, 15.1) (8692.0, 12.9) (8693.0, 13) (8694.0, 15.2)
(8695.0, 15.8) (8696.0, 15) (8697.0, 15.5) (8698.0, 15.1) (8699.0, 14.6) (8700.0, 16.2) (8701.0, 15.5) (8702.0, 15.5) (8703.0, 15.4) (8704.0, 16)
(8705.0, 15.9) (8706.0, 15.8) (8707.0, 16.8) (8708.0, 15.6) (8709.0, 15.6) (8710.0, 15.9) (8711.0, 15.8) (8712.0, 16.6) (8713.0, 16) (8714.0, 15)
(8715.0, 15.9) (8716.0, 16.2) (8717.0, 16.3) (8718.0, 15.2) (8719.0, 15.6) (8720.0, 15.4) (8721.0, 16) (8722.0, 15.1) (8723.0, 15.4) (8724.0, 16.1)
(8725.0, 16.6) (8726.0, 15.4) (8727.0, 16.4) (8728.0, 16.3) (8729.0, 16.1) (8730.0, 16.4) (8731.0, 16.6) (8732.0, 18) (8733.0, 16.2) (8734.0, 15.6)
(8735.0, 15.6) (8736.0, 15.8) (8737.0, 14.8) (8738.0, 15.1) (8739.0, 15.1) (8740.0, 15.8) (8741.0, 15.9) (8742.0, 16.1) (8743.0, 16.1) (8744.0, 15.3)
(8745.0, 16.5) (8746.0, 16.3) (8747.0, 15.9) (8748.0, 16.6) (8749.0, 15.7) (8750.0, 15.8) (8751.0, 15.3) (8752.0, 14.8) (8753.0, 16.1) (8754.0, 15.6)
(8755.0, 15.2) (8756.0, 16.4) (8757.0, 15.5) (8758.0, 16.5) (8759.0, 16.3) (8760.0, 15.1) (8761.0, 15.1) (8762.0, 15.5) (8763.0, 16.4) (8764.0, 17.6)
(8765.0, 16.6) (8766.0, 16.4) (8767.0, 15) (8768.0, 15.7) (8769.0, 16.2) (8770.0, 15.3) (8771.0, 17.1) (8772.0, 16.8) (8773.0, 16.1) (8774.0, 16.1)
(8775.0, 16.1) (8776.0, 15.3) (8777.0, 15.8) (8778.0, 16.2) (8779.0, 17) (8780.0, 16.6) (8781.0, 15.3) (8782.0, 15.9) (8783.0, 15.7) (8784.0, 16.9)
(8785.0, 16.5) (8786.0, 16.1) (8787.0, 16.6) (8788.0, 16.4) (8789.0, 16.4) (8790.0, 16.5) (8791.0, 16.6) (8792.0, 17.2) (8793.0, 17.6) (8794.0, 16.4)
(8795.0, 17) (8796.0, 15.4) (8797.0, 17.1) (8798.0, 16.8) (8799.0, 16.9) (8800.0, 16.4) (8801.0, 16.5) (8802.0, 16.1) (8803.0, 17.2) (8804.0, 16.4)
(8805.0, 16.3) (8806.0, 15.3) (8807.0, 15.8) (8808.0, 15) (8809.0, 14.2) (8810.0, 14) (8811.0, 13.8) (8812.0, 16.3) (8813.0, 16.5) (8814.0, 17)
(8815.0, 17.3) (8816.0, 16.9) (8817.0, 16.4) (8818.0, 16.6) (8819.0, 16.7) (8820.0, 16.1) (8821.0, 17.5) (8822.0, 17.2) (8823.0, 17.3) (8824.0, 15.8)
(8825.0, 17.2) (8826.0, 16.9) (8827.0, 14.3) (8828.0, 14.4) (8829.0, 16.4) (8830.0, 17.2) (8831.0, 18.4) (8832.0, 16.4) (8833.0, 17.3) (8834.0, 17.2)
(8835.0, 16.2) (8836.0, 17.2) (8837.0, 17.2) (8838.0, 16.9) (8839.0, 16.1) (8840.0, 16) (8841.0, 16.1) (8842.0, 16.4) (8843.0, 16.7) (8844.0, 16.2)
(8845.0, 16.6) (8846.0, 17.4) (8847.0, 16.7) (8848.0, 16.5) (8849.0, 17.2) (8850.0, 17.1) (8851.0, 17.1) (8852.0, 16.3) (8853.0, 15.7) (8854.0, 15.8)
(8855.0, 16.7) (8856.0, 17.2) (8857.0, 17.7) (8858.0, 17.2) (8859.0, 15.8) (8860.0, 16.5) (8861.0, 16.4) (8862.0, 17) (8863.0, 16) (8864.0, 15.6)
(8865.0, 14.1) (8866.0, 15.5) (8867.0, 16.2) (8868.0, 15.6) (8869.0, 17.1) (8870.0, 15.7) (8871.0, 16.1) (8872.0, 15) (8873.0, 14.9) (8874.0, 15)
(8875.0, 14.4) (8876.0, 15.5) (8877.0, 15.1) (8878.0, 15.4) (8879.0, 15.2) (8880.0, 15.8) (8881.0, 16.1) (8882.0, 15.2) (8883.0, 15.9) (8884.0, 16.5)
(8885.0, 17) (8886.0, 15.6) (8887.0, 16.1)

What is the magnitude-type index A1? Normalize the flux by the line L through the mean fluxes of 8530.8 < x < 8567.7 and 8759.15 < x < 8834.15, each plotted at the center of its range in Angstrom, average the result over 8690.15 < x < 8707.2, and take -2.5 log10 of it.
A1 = 0.02 mag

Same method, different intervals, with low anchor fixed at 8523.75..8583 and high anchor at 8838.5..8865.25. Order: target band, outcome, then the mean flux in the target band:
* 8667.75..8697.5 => 0.01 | 15.3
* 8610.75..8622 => -0.05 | 15.8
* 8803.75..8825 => 0.01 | 16.1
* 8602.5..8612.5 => -0.06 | 15.8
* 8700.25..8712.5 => -0.02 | 15.9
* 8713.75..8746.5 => -0.01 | 15.9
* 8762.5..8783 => -0.01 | 16.2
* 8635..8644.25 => -0.04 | 15.7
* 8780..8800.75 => -0.03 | 16.5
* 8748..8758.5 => 0.01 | 15.7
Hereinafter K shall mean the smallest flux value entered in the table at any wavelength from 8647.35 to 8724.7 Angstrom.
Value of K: 9.56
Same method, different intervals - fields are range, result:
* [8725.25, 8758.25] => 14.8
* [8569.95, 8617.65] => 14.3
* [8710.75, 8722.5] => 15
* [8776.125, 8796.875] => 15.3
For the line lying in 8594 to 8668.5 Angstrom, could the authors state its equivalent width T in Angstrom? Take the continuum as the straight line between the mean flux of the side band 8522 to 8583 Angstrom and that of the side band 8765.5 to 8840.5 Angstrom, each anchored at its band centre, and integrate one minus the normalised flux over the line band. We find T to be -1.4 Angstrom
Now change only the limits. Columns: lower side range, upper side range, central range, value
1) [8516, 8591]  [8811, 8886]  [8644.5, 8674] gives 0.4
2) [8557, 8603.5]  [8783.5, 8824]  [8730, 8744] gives 0.1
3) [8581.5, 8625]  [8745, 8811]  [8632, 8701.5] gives 2.2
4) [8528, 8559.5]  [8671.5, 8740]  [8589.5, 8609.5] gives -1.1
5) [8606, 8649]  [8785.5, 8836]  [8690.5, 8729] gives 1.1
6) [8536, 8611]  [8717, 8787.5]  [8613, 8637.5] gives -1.0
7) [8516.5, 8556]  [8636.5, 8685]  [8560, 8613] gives -2.6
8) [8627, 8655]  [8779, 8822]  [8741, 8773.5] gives 0.4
